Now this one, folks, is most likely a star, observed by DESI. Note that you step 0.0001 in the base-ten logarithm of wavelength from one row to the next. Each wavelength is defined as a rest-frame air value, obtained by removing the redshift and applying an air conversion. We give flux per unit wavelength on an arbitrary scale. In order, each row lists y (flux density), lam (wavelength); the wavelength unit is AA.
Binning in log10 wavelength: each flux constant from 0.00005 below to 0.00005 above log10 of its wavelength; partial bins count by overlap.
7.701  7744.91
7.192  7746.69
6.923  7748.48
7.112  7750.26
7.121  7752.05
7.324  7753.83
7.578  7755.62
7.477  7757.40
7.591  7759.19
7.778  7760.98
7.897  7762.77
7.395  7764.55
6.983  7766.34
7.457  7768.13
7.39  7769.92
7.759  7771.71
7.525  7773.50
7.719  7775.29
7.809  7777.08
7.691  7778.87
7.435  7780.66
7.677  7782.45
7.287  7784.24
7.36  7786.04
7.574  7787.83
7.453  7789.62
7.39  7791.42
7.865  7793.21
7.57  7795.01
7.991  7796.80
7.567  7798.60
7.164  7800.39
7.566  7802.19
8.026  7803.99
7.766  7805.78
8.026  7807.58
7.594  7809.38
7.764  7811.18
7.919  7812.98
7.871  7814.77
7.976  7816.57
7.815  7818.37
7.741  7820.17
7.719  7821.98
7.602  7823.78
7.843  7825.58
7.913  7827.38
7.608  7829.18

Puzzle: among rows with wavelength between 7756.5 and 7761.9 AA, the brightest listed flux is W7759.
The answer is 7.778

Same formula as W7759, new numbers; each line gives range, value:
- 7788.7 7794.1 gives 7.865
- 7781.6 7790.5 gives 7.677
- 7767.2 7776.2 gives 7.759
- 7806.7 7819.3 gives 8.026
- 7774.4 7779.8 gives 7.809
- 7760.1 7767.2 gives 7.897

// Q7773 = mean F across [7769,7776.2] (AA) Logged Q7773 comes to 7.6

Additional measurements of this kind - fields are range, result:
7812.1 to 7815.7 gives 7.91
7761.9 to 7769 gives 7.44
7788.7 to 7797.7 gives 7.65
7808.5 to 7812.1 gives 7.67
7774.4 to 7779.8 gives 7.74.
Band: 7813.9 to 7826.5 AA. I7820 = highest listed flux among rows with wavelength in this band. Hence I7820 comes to 7.976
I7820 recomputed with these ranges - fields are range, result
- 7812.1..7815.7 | 7.919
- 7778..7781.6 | 7.691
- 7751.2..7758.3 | 7.578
